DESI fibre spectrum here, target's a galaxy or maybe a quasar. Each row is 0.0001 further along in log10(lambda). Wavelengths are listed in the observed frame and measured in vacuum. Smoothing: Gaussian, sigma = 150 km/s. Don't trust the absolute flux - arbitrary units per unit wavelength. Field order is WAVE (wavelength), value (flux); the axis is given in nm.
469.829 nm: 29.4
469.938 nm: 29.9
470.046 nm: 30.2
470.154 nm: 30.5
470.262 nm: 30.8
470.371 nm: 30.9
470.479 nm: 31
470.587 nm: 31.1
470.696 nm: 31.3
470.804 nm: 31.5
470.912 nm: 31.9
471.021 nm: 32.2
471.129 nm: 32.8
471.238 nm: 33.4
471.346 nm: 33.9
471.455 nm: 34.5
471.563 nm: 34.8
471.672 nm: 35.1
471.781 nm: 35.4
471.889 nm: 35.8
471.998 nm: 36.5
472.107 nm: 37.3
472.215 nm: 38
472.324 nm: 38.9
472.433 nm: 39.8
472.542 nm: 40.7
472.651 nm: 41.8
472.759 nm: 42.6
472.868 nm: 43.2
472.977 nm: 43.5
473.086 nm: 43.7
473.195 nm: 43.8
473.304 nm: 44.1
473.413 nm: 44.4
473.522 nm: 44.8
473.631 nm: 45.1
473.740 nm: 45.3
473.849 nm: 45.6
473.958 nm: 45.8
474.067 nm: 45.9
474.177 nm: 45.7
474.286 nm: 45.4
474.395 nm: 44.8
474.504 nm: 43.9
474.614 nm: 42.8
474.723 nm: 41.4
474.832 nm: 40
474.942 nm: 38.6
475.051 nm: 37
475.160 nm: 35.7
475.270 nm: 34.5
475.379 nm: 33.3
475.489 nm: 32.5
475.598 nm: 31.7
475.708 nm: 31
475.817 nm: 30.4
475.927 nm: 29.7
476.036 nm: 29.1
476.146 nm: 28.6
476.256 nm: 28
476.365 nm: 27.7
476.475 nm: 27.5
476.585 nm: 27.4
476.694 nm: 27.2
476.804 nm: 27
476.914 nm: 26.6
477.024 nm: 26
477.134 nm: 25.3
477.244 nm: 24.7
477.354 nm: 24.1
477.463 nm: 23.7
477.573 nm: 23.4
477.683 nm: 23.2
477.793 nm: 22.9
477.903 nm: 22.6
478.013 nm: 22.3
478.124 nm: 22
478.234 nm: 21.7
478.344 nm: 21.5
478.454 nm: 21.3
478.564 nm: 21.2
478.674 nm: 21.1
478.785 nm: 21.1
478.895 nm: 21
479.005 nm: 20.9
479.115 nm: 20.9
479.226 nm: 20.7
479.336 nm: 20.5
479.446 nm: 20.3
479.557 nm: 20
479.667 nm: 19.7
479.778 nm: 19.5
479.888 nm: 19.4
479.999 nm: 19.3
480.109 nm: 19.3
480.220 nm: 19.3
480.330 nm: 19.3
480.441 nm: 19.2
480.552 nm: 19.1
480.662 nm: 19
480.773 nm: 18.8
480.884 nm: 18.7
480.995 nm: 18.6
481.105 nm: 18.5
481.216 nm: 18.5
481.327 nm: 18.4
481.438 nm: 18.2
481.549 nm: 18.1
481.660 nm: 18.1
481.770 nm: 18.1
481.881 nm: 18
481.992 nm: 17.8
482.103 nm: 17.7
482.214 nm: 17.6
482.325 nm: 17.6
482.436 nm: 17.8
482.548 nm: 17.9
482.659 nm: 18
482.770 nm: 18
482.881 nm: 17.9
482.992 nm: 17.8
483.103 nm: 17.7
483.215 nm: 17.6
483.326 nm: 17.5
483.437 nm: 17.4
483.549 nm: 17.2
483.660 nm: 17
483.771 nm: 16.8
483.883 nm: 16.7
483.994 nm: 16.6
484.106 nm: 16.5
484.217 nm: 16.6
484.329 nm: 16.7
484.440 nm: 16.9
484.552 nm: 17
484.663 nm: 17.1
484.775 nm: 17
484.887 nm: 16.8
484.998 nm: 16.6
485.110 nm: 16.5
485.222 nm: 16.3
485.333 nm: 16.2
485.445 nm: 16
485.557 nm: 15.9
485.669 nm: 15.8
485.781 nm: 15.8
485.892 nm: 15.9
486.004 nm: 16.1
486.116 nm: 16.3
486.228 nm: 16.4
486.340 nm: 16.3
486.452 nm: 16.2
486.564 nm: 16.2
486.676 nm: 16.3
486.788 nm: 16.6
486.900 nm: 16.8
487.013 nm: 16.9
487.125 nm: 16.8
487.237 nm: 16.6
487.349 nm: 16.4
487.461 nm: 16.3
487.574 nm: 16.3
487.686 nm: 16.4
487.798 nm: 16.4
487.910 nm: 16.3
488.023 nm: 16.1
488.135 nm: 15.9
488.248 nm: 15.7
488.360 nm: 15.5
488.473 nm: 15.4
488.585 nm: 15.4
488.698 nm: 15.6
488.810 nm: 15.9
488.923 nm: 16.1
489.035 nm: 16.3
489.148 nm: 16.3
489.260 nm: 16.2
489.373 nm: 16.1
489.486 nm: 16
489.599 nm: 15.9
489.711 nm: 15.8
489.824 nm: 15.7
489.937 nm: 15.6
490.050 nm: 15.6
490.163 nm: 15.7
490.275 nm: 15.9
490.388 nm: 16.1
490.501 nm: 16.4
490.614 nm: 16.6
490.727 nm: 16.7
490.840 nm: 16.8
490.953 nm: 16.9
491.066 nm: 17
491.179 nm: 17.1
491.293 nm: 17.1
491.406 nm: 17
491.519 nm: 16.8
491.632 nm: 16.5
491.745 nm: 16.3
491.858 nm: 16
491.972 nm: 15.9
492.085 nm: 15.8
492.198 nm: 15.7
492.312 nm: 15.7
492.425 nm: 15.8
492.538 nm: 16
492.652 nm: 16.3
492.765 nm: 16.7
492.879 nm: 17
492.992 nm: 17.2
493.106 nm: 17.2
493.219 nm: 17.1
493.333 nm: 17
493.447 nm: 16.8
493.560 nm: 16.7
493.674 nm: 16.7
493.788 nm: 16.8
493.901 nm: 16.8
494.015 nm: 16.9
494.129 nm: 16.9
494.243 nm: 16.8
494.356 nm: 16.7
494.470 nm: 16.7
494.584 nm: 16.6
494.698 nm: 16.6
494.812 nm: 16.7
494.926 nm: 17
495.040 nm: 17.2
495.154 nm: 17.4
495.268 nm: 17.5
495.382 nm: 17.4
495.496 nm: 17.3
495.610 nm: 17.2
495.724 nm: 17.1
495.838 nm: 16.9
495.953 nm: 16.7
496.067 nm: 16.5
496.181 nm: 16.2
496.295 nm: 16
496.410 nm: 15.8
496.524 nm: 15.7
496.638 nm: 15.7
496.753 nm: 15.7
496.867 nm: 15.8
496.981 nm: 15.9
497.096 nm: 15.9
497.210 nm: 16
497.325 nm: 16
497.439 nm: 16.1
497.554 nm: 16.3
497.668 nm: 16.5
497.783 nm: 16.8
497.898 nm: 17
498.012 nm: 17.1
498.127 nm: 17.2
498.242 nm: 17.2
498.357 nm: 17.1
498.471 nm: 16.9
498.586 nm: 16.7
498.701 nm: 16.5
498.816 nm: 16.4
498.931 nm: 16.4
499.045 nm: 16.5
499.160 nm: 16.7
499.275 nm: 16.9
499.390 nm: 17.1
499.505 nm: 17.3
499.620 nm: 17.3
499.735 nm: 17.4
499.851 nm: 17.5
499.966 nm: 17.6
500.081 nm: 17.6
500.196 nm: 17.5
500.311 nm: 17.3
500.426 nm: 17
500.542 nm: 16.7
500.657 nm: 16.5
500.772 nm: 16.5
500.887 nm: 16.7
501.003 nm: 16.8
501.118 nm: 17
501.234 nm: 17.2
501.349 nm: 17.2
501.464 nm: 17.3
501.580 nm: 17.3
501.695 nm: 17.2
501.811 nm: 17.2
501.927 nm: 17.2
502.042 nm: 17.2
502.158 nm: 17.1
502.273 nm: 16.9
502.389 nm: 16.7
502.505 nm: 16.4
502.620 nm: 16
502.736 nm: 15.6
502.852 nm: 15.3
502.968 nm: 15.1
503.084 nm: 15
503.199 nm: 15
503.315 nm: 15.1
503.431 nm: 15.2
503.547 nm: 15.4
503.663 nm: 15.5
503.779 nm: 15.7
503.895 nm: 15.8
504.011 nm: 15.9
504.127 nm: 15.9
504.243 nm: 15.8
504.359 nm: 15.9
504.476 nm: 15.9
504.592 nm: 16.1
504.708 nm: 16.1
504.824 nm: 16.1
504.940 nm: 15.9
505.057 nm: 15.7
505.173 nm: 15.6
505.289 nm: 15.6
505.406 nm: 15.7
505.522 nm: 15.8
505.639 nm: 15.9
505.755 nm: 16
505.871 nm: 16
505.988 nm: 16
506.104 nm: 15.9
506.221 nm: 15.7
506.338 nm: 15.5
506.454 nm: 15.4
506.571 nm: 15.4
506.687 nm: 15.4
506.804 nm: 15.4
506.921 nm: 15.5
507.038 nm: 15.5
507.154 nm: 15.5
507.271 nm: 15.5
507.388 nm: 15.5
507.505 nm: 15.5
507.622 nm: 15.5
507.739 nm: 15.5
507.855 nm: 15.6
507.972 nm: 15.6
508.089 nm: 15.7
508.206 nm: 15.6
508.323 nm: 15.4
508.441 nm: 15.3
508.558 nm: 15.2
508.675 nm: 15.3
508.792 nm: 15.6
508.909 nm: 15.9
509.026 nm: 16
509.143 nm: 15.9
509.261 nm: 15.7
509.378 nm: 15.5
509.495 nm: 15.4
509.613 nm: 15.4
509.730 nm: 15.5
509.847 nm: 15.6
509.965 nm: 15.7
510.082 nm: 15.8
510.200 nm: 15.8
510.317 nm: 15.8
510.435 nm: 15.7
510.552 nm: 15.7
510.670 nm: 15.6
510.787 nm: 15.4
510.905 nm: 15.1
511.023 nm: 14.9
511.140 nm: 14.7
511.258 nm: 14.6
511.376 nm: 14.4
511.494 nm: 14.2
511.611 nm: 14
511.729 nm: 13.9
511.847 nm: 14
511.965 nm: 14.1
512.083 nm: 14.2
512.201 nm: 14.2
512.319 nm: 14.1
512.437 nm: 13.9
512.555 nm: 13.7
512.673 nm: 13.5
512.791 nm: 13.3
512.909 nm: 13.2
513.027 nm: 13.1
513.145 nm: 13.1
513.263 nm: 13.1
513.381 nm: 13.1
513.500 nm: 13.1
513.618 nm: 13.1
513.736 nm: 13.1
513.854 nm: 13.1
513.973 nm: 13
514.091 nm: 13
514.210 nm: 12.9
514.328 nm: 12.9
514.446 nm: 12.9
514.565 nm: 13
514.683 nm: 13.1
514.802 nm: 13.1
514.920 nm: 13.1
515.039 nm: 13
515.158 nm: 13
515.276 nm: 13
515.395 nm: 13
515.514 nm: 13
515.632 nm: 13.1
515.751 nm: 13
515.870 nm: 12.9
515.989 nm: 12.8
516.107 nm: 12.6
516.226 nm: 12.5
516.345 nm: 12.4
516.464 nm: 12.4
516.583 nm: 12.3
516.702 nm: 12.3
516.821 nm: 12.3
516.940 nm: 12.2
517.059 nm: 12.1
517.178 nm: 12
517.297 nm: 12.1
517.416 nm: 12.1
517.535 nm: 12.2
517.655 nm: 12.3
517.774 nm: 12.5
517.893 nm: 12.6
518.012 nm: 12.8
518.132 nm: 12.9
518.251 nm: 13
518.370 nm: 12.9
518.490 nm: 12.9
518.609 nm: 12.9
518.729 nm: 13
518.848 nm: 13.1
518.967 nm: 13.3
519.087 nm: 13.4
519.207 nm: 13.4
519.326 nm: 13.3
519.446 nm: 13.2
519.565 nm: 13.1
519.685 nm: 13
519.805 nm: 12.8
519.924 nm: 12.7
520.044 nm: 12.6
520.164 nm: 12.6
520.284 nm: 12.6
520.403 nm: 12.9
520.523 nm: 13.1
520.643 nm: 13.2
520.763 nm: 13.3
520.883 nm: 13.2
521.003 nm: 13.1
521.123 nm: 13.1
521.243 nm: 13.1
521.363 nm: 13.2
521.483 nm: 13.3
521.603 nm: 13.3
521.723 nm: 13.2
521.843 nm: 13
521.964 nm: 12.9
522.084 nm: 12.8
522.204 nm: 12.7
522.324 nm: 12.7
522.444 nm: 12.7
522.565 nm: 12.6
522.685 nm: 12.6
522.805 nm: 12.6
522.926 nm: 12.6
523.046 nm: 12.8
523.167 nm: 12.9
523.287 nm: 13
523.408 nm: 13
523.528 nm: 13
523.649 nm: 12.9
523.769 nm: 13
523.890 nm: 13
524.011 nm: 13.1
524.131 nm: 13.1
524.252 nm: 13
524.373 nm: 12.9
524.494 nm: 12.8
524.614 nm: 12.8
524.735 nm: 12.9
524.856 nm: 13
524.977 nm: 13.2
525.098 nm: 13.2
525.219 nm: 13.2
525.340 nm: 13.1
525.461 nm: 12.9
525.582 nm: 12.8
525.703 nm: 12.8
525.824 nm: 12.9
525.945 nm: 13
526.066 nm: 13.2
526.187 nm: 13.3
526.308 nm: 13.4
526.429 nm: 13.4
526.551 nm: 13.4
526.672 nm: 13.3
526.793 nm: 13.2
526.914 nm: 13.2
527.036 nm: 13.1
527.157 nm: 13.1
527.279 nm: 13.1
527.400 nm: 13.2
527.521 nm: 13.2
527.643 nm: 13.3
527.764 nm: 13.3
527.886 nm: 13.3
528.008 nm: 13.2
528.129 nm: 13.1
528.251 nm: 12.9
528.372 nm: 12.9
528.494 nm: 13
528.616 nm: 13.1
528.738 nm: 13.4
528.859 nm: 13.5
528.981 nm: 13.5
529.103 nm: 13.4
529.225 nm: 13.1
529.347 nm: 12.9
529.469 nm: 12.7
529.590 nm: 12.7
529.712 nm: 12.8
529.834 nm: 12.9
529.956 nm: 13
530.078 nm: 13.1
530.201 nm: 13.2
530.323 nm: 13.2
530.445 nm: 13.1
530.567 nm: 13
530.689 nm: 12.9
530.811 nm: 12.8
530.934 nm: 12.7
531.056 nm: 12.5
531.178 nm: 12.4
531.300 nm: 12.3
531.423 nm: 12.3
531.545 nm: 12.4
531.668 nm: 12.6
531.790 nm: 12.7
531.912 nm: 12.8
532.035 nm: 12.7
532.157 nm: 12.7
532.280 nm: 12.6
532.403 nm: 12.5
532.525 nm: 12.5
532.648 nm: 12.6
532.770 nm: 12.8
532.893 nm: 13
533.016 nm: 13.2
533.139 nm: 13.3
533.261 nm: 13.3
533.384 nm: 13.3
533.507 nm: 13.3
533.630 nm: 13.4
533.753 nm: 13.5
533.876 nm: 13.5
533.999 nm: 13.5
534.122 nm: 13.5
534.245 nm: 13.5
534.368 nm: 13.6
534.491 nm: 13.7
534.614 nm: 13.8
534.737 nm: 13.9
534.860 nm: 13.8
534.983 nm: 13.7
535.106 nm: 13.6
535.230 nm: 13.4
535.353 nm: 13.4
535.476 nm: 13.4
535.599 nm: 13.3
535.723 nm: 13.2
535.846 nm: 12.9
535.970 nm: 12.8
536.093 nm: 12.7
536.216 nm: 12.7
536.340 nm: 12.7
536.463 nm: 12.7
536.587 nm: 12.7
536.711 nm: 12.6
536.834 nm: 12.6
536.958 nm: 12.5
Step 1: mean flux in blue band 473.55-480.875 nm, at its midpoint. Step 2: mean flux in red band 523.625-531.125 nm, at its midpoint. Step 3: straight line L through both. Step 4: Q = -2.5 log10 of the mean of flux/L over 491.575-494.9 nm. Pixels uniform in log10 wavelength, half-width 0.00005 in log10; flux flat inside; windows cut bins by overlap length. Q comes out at 0.372 mag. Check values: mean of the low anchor 28.1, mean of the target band 16.6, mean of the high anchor 13.1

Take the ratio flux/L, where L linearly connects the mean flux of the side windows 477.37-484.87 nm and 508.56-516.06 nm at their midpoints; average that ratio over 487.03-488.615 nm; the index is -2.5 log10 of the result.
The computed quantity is 0.12 mag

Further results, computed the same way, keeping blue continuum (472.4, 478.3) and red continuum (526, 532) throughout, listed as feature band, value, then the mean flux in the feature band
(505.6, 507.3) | 0.37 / 15.6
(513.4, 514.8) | 0.41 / 13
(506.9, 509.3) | 0.35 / 15.6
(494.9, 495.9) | 0.47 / 17.2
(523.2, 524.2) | 0.16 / 13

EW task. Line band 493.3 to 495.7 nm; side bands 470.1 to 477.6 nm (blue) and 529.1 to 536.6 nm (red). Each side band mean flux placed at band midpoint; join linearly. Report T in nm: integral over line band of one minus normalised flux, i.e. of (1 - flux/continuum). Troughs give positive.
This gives 0.93 nm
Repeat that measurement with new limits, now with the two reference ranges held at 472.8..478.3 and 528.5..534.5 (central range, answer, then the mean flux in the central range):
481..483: 0.861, 18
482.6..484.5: 0.846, 17.2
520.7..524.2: 0.733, 13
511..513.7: 0.859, 13.8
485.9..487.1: 0.542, 16.4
